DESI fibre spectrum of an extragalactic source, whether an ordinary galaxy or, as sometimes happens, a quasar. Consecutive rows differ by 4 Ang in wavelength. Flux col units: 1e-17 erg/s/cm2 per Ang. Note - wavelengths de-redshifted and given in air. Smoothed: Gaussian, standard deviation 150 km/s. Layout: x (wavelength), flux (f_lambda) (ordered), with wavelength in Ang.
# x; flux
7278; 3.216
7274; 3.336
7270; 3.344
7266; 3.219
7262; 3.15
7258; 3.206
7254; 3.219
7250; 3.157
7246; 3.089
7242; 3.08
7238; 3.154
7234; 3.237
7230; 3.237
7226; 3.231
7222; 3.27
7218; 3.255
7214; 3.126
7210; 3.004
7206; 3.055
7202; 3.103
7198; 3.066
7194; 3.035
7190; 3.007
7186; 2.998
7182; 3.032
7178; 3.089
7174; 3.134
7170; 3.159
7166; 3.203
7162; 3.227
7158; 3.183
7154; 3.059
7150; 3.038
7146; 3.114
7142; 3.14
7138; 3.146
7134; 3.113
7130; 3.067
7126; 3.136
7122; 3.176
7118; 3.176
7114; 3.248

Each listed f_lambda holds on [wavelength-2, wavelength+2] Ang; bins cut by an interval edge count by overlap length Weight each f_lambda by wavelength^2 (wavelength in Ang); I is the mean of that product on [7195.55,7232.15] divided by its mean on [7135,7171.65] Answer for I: 1.02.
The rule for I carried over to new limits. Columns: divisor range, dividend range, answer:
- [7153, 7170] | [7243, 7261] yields 1.02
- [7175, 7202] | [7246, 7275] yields 1.08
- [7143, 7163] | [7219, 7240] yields 1.06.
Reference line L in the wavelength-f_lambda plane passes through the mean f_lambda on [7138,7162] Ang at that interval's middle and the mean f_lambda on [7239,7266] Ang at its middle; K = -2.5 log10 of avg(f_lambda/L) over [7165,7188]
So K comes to 0.01 mag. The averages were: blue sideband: 3.12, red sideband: 3.16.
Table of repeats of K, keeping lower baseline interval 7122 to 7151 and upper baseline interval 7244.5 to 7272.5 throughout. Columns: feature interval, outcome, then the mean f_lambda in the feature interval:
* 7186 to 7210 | 0.040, 3.04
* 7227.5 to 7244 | 0.002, 3.18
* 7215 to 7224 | -0.025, 3.25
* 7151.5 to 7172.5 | -0.010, 3.16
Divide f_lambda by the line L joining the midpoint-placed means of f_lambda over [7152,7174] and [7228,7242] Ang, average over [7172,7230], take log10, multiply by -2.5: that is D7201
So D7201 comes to 0.03 mag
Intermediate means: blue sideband 3.16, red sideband 3.19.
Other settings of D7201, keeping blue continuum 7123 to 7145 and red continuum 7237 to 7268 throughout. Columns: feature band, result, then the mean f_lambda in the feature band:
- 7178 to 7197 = 0.039 mag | 3.03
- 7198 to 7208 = 0.024 mag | 3.08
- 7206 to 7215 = 0.032 mag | 3.06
